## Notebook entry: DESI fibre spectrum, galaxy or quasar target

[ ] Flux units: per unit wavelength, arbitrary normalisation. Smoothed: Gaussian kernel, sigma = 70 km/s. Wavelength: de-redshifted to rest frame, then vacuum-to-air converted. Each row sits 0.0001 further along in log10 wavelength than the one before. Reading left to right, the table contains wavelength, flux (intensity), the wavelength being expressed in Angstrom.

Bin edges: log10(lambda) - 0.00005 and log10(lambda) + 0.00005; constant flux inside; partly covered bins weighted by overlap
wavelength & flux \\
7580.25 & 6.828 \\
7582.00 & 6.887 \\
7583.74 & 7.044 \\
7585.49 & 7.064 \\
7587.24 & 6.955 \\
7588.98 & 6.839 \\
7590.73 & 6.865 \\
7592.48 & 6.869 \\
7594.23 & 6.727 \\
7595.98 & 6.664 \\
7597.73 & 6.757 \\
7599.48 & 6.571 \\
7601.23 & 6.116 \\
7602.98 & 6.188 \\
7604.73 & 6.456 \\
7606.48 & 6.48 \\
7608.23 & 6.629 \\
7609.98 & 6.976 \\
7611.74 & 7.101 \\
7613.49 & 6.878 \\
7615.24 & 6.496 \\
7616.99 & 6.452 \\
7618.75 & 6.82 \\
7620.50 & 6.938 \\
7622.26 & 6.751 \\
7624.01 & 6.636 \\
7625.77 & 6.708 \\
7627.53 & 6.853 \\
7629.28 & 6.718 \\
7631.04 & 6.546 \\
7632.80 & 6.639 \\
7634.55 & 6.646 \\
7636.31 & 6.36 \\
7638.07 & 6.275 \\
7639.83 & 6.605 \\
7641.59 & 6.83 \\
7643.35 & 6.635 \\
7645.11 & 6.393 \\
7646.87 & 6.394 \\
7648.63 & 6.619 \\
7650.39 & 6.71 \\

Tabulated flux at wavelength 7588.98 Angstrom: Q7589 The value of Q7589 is 6.839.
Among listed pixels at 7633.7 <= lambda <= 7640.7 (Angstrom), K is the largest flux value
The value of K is 6.646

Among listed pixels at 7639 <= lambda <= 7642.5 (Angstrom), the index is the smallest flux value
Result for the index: 6.605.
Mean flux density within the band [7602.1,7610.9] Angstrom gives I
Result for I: 6.55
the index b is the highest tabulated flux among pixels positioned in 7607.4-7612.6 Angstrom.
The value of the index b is 7.101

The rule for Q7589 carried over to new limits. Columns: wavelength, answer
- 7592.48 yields 6.869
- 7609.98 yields 6.976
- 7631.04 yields 6.546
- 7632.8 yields 6.639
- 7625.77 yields 6.708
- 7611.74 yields 7.101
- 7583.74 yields 7.044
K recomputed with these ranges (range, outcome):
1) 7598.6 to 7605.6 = 6.571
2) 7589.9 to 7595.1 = 6.869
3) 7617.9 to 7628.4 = 6.938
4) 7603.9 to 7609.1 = 6.629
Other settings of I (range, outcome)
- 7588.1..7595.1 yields 6.83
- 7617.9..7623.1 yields 6.84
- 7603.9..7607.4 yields 6.48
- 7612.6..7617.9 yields 6.62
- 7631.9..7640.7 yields 6.51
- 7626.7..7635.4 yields 6.69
